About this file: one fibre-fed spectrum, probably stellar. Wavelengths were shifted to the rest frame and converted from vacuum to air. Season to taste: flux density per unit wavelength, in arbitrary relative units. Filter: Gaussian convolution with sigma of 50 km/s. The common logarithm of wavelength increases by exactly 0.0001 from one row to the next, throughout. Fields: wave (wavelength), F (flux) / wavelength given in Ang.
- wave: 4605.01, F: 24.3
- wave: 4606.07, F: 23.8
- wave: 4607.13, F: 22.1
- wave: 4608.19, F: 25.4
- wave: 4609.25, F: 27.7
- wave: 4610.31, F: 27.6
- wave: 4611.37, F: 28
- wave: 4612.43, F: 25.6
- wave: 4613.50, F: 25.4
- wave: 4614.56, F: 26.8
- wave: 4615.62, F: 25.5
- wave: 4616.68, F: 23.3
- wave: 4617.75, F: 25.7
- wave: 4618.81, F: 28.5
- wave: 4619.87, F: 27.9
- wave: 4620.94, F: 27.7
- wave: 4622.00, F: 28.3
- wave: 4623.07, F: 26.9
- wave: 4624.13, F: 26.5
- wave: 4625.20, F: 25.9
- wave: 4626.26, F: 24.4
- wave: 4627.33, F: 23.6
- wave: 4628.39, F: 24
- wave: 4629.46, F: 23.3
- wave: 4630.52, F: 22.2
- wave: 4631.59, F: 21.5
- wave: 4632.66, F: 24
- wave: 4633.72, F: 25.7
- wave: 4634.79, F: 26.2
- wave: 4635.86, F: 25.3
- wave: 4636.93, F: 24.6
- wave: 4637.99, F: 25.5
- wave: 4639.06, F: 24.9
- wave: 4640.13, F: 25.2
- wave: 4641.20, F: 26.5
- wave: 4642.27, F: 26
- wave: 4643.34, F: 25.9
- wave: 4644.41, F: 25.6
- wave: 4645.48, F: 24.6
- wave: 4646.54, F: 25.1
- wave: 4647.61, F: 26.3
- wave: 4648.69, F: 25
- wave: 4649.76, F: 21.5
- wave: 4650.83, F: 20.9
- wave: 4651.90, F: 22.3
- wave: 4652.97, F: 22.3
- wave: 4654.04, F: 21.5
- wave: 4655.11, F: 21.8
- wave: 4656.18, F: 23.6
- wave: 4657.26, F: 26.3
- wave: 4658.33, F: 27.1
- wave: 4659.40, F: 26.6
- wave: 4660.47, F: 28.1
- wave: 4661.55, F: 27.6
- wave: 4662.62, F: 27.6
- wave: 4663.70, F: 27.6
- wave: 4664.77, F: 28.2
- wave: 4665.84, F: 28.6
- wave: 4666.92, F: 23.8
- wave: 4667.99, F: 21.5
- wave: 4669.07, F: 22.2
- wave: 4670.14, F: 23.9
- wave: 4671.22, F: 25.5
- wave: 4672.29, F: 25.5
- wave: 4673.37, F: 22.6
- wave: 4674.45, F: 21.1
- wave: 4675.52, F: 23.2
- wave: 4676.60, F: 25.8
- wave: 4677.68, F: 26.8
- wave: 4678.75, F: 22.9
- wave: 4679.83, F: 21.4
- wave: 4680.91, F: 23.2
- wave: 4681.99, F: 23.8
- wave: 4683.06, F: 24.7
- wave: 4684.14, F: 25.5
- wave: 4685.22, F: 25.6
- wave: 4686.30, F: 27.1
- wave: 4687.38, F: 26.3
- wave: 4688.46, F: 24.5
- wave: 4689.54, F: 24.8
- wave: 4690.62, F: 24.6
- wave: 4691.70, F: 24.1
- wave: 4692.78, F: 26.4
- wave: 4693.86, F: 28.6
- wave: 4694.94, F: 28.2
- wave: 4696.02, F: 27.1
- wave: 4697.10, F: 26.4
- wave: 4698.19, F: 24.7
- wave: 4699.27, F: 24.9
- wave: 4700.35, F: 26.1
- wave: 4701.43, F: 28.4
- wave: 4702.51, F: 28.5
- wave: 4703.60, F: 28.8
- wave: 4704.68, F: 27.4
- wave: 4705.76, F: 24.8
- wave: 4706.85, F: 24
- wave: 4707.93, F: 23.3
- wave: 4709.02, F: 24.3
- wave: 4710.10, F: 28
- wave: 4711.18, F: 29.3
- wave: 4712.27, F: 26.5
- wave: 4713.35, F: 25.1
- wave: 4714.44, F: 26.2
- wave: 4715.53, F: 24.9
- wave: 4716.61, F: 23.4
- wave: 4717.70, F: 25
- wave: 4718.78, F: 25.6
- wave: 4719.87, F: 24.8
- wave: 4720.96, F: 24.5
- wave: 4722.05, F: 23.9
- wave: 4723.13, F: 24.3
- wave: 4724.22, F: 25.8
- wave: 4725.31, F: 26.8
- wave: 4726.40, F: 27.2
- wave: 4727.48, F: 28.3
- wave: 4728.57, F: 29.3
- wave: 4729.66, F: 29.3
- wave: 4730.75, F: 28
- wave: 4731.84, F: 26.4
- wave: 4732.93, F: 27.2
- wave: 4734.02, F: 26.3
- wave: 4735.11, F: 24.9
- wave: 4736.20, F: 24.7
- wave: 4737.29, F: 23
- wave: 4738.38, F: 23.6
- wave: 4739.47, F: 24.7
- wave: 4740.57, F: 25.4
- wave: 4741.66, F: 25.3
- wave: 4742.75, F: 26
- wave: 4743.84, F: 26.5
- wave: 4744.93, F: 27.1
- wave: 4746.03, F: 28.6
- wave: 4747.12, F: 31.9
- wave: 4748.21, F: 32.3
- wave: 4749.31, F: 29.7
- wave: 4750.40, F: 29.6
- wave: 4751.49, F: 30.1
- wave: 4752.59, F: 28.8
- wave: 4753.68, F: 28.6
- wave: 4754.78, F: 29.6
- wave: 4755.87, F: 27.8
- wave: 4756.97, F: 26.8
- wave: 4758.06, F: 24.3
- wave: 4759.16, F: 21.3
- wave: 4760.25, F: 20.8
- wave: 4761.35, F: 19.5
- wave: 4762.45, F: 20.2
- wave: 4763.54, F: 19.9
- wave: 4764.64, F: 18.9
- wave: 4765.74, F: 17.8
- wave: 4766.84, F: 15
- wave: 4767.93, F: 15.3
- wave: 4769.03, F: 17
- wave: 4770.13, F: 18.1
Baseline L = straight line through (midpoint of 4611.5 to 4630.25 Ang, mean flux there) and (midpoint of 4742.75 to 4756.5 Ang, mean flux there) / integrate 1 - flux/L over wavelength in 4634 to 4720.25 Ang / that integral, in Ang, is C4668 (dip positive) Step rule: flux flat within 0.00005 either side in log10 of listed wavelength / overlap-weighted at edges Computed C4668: 6.3 Ang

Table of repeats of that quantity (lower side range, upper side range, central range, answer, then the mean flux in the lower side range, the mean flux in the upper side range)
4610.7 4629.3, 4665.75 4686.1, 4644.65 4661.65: 0.3 Ang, 26.1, 24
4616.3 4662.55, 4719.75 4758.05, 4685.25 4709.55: 0.2 Ang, 25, 27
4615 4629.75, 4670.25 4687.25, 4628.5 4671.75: 0.5 Ang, 25.9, 24.3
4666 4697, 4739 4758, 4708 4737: 0.8 Ang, 24.7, 28.1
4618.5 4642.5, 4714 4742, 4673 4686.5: 0.8 Ang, 25.4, 25.7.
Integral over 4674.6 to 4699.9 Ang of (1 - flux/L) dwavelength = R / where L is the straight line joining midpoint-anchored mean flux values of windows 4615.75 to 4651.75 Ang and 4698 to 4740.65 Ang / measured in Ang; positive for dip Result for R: 0.4 Ang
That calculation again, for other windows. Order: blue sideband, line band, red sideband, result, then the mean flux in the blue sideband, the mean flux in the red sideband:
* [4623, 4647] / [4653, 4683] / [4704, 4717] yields 0.6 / 24.9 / 25.7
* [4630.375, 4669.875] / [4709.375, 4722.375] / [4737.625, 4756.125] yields 0.6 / 24.9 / 27.9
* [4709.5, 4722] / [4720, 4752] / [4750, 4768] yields -3.0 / 25.7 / 23.4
